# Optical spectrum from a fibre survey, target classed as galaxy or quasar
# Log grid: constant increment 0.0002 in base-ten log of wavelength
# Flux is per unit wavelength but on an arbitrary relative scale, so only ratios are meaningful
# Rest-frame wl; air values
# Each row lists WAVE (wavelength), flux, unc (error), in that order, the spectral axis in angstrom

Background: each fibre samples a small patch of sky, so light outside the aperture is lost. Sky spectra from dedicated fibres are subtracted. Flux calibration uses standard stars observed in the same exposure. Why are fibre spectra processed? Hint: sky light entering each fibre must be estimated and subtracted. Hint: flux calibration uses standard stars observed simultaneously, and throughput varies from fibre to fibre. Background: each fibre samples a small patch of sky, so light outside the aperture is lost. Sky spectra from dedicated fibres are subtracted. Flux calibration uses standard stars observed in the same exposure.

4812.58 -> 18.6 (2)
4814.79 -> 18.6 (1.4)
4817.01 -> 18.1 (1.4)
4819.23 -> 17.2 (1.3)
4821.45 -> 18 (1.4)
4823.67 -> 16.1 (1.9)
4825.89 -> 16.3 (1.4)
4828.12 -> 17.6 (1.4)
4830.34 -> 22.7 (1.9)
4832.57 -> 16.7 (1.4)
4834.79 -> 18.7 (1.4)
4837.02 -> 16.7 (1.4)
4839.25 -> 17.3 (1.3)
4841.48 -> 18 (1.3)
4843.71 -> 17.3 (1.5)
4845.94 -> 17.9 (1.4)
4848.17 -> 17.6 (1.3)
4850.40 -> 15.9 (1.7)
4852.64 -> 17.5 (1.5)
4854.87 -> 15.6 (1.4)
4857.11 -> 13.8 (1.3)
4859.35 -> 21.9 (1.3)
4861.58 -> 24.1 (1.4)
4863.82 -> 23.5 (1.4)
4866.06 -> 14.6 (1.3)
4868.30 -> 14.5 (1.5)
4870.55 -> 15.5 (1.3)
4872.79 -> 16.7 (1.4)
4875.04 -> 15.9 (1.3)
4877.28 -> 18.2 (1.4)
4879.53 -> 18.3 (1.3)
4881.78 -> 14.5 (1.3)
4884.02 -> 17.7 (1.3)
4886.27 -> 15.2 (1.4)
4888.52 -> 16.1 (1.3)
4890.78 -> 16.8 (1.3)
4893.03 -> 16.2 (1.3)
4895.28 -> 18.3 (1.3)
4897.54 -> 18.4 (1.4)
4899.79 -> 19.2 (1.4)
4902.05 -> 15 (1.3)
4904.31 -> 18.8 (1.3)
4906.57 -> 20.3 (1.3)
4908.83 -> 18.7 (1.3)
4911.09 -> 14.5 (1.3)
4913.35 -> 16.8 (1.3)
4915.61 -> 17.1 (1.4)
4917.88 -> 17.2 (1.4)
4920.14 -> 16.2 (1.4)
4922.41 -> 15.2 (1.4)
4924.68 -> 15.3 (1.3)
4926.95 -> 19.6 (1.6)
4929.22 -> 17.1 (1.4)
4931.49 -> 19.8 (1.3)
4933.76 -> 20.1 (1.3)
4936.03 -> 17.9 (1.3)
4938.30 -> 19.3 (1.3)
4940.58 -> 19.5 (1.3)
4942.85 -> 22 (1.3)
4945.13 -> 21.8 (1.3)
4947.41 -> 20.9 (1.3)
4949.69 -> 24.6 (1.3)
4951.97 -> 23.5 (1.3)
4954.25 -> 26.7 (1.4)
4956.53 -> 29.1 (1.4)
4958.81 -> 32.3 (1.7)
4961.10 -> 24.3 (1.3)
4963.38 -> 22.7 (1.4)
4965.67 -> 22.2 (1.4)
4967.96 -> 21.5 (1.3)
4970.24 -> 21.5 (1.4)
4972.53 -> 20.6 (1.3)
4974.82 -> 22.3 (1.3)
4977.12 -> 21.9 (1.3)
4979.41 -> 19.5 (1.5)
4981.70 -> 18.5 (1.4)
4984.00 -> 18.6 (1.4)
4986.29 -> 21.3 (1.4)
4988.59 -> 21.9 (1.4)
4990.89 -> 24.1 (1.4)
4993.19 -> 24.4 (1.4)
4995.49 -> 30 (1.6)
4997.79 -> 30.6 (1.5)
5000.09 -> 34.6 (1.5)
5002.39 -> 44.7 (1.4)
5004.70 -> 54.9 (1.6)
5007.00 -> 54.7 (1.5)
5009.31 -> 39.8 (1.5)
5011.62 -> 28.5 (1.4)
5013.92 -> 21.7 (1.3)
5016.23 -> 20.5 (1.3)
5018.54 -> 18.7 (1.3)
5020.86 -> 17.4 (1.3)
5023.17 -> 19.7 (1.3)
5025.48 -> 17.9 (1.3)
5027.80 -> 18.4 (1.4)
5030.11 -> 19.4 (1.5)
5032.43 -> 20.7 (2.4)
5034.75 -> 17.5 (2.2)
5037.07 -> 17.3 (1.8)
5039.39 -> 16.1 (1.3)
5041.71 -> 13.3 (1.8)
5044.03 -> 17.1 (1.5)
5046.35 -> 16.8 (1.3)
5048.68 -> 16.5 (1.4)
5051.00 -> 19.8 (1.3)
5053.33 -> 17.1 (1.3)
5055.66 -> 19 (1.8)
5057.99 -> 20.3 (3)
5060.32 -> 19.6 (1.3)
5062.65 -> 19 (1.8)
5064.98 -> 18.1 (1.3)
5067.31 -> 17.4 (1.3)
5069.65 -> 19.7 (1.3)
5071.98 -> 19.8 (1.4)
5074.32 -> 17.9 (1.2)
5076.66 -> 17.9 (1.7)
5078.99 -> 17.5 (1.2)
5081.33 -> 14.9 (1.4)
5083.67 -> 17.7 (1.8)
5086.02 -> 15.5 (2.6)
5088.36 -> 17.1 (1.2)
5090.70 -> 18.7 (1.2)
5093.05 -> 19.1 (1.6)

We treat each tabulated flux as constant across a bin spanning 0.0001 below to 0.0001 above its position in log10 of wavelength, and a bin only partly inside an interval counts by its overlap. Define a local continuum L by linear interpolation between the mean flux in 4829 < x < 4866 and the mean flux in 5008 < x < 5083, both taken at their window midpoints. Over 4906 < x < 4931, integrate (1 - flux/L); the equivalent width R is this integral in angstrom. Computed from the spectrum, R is 2.1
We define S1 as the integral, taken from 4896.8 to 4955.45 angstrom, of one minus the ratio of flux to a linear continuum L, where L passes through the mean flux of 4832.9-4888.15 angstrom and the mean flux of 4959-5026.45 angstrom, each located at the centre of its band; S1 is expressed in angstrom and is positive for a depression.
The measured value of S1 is 7.4 angstrom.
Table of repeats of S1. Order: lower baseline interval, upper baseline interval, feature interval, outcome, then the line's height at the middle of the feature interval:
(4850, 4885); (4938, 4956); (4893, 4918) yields 2.9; 19.9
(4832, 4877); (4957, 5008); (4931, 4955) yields 3.0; 24.5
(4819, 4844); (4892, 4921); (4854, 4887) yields 0.4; 17.6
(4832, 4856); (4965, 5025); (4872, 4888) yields 2.3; 19.5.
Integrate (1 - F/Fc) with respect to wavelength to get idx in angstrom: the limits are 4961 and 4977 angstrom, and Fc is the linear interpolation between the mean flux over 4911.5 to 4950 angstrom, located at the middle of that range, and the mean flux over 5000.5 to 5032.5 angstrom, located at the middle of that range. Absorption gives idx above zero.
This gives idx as 0.78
